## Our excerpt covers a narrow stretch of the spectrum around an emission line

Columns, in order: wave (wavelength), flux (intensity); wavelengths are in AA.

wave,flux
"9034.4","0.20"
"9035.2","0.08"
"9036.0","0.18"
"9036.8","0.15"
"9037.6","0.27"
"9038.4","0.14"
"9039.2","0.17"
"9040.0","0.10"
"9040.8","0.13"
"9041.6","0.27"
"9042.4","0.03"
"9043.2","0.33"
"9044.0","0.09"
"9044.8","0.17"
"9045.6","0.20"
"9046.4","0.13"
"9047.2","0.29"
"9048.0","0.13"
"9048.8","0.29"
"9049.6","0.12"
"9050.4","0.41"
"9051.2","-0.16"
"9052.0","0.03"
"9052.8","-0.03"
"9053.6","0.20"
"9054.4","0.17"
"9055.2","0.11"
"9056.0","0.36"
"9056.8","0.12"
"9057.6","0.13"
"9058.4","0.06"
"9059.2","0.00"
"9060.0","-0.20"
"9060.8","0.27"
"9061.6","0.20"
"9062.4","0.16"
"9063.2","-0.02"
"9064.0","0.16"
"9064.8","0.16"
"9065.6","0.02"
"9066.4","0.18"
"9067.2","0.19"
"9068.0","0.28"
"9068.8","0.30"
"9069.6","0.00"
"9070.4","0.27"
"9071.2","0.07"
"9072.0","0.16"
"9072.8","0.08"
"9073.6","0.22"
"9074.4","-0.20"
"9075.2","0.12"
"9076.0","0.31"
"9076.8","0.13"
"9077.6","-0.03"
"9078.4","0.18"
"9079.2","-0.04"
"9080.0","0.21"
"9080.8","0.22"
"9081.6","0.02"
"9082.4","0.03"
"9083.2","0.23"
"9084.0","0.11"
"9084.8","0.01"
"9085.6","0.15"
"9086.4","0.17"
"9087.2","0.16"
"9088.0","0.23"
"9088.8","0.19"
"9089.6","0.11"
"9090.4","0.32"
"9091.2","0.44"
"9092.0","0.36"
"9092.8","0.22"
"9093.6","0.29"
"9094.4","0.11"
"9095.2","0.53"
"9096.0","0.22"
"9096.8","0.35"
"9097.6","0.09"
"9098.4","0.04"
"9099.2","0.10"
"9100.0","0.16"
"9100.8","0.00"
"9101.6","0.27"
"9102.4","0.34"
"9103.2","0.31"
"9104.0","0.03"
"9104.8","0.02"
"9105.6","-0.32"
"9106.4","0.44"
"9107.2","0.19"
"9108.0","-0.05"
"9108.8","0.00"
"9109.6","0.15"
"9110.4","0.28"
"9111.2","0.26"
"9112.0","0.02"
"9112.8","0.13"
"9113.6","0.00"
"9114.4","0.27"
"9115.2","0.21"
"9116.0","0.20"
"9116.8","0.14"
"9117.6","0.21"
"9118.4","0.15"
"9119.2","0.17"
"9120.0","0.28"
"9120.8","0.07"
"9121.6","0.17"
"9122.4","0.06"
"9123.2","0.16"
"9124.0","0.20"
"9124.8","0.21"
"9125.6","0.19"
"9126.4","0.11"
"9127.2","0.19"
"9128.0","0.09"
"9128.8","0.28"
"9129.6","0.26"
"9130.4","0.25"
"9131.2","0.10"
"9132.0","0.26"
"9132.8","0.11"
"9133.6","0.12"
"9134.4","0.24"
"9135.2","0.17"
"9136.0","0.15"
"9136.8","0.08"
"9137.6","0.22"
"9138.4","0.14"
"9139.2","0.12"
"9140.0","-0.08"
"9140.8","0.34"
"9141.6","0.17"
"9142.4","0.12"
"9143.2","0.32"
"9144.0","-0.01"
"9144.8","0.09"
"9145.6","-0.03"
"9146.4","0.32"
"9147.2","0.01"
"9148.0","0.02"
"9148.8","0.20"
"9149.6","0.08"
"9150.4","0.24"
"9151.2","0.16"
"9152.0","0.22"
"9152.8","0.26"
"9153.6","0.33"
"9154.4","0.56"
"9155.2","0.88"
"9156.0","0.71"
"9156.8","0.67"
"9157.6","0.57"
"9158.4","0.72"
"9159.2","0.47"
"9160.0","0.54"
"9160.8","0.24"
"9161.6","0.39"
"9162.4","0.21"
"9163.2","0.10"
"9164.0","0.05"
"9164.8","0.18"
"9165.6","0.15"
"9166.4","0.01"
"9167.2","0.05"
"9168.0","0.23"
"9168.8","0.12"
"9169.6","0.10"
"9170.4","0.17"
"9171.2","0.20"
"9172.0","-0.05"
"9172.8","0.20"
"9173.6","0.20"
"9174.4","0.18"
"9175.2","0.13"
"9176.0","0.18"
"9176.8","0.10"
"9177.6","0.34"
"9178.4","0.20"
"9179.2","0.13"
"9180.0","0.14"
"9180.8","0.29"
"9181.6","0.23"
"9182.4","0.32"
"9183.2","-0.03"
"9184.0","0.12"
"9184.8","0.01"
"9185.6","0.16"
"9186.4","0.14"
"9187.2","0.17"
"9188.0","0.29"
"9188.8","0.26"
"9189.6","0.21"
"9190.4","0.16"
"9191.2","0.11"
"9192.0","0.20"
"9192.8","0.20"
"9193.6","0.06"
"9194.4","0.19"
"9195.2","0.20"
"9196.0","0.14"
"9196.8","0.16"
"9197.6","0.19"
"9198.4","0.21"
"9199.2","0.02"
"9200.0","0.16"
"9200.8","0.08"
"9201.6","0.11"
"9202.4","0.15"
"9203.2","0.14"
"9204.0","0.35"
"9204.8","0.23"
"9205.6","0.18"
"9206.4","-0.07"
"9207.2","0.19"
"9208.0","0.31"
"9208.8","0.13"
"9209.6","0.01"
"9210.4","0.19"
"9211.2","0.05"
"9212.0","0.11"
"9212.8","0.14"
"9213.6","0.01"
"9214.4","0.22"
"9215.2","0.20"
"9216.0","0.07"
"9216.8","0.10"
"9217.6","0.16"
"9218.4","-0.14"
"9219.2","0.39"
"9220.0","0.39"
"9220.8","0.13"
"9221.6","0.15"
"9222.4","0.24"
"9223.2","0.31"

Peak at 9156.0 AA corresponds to Hbeta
